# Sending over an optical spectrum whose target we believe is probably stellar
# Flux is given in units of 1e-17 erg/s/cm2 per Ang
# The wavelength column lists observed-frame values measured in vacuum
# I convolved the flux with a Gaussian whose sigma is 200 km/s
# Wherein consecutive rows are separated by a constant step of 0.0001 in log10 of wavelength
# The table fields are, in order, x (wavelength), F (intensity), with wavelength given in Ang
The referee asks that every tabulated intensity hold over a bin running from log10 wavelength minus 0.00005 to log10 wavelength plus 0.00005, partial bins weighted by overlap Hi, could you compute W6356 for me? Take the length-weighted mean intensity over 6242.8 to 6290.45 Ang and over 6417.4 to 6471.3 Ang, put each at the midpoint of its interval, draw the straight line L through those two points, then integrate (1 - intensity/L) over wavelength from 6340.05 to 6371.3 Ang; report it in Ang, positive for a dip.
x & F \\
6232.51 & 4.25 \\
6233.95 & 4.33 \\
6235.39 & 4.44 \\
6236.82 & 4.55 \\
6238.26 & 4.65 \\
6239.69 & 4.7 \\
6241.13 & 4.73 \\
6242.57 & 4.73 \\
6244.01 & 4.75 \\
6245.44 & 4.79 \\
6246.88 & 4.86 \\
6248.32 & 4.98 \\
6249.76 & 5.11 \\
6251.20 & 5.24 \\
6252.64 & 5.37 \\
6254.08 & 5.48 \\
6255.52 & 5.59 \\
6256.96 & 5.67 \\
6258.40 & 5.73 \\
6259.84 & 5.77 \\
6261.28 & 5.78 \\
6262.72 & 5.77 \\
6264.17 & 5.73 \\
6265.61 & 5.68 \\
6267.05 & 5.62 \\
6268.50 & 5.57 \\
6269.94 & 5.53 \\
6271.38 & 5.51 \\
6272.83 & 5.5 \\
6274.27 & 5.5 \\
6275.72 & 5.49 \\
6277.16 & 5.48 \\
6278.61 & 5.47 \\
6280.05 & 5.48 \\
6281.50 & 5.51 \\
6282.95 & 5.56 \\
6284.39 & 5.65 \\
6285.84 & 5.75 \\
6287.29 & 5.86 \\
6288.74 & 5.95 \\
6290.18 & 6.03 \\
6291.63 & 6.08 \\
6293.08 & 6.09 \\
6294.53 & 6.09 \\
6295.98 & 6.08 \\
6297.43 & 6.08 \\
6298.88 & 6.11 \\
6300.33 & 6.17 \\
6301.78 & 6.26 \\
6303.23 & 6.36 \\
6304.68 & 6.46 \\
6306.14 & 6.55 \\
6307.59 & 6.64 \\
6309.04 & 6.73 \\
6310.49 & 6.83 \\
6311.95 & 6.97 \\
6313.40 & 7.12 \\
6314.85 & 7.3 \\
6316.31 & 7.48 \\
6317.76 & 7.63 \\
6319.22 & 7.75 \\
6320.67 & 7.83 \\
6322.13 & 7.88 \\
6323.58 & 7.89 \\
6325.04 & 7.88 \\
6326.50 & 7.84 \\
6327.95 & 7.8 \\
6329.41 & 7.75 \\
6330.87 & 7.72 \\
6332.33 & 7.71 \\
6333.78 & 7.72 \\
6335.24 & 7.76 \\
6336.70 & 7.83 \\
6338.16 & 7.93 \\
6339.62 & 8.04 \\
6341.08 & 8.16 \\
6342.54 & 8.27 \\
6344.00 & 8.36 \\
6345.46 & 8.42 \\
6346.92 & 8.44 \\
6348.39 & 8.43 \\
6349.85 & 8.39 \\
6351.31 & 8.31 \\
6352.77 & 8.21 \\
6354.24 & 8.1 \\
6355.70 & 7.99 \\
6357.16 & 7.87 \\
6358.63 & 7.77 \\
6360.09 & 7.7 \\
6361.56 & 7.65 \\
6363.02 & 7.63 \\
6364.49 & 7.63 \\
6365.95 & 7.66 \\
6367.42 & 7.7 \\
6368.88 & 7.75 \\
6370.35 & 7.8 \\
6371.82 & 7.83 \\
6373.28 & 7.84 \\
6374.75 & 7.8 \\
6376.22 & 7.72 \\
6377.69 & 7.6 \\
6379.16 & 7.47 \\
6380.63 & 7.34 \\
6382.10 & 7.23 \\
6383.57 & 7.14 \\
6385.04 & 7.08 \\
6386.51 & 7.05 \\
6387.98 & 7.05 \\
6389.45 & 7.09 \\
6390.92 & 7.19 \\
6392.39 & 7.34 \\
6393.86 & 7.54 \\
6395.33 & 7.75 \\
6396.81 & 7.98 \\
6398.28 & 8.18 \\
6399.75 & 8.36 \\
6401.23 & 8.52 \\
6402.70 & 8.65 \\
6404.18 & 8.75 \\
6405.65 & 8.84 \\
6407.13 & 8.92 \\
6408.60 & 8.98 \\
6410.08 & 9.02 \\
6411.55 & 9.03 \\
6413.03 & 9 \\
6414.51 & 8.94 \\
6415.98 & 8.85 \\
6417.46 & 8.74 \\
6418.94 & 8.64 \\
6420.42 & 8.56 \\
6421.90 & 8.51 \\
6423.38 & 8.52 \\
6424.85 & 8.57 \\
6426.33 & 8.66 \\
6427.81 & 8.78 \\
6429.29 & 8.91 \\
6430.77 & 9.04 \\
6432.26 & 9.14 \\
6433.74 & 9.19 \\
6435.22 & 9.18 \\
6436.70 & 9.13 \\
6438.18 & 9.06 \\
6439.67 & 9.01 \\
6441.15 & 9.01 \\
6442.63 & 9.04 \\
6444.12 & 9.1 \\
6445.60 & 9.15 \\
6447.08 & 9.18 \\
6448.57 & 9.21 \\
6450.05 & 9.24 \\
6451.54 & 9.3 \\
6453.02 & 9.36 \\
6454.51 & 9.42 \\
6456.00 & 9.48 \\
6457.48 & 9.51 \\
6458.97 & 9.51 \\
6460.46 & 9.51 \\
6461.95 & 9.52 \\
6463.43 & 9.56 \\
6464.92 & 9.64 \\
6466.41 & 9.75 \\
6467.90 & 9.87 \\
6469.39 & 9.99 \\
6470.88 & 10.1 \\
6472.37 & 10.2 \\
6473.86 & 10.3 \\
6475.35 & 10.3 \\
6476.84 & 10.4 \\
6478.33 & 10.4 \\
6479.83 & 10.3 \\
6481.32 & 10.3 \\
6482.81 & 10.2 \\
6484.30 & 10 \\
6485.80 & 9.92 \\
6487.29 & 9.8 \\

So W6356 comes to -2.9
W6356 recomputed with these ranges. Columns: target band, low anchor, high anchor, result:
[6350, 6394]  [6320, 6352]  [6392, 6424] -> 3.5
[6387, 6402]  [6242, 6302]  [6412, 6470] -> 0.9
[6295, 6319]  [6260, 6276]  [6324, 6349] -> 1.0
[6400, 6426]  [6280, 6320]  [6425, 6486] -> -0.3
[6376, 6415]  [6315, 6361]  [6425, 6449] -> 2.7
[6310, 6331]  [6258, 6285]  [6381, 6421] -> -3.2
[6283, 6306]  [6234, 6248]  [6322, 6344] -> 1.7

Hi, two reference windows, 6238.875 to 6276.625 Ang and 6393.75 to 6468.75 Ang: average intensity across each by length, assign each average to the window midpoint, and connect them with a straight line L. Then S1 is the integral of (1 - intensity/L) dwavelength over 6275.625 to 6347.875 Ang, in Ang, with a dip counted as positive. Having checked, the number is -4.8 Ang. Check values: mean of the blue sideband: 5.35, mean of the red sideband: 8.98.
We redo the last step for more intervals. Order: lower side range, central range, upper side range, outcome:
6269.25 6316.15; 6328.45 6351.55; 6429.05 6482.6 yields -3.18 Ang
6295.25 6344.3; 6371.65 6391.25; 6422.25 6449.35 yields 1.96 Ang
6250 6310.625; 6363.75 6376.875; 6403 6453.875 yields -0.03 Ang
